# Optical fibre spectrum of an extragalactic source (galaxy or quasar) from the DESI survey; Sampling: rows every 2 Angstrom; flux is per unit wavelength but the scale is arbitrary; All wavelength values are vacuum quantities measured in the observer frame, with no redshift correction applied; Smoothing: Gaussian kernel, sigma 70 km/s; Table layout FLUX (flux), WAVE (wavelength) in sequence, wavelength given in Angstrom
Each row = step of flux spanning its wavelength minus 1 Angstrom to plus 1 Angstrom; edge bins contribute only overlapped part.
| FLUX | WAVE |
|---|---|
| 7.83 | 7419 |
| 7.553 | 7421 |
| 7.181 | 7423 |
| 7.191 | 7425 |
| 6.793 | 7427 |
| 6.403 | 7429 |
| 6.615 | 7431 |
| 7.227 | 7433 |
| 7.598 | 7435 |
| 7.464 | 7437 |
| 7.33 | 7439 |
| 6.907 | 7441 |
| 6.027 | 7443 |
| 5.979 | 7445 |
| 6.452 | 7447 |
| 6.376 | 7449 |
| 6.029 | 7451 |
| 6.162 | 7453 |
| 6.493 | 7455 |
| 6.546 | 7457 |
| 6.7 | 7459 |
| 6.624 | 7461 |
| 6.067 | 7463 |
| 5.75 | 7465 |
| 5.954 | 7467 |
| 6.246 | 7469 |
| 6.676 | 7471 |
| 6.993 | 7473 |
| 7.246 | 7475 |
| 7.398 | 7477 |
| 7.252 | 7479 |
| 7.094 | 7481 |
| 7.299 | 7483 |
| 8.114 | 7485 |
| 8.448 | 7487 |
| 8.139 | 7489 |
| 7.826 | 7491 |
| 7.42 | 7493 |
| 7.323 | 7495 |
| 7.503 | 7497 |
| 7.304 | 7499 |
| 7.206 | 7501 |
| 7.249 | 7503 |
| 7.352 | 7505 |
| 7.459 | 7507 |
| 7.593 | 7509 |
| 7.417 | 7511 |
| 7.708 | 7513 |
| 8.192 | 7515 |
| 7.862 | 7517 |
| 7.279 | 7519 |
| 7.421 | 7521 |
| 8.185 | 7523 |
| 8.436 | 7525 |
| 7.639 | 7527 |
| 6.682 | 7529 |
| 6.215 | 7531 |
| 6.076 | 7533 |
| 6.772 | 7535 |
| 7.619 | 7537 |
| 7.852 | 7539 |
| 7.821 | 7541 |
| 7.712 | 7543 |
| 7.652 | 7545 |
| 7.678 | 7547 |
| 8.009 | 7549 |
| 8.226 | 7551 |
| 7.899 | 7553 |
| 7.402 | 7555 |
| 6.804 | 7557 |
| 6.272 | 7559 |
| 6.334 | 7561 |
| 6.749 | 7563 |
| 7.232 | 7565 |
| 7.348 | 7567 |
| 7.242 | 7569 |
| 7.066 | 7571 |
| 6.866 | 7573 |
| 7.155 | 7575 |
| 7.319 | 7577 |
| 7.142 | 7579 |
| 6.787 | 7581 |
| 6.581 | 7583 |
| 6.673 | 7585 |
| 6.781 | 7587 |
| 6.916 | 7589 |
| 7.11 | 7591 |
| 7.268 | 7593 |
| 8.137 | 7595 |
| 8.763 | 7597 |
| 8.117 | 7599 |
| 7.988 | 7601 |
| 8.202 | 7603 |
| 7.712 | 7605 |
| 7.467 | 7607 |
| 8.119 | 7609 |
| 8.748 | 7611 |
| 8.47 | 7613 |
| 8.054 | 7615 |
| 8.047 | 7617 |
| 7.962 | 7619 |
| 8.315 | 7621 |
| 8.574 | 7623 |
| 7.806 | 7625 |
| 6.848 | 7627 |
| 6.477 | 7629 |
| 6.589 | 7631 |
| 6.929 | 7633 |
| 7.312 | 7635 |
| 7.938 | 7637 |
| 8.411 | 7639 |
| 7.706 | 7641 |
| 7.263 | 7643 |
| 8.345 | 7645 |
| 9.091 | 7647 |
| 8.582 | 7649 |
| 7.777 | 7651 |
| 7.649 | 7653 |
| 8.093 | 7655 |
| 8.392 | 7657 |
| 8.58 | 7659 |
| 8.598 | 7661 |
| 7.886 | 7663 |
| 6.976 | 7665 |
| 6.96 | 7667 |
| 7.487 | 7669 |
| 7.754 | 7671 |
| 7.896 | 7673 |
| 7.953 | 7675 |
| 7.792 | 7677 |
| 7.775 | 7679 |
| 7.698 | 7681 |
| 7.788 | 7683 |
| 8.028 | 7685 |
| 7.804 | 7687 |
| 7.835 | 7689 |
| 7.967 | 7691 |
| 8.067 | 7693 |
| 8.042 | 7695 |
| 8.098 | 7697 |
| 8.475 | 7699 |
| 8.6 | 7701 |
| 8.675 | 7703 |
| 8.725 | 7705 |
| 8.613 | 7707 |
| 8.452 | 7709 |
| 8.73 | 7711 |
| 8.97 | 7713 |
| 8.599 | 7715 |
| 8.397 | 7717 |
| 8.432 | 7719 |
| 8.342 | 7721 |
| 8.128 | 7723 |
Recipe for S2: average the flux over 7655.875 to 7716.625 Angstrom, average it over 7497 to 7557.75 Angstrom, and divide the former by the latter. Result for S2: 1.08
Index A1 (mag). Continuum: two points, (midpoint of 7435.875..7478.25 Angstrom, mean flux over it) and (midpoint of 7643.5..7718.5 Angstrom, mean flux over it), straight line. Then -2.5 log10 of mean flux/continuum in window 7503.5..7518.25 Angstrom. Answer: -0.10 mag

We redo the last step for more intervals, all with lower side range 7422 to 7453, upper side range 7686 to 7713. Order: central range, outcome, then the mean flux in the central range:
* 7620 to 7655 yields 0.03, 7.75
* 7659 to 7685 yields 0.06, 7.76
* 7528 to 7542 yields 0.05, 7.01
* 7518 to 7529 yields -0.06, 7.69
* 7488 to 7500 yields -0.07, 7.59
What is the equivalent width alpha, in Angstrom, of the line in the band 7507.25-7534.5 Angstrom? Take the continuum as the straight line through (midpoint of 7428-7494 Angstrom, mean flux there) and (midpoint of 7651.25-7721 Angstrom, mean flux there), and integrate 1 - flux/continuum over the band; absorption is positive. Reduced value -0.9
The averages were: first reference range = 6.87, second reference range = 8.11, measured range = 7.43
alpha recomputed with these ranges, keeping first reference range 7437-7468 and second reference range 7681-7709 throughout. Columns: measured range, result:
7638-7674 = -0.3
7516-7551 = -2.4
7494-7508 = -1.2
